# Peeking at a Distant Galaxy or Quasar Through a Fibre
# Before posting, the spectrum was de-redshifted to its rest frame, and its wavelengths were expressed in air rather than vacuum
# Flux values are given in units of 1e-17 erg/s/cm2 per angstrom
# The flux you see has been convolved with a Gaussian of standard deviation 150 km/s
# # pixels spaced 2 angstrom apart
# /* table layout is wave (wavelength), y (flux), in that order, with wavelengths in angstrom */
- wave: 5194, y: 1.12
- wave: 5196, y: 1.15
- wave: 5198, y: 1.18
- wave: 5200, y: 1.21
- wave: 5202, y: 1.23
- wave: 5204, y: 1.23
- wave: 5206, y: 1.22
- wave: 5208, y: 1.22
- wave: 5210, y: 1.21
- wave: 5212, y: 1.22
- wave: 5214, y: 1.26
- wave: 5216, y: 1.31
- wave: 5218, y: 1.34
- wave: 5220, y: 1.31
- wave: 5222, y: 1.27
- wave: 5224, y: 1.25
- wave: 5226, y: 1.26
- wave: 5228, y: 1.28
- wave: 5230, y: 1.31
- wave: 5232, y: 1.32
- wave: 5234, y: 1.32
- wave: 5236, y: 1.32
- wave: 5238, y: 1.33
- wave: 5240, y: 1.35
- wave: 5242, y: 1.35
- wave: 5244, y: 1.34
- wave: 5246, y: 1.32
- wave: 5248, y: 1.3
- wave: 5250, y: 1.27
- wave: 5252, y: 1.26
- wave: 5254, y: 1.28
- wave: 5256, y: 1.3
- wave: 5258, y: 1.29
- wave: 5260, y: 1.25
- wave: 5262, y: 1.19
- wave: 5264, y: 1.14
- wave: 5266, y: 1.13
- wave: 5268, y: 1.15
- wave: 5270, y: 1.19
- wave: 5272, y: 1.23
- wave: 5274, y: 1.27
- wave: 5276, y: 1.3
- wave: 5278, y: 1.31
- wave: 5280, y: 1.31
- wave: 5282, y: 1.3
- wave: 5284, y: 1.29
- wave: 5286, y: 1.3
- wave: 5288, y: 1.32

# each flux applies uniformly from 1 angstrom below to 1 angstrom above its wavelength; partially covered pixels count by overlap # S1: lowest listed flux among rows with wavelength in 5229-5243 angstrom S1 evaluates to 1.31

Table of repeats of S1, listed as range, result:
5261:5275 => 1.13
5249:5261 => 1.25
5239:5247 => 1.32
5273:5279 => 1.27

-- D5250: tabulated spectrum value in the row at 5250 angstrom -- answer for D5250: 1.27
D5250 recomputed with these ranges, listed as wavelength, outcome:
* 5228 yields 1.28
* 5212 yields 1.22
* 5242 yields 1.35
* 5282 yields 1.3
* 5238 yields 1.33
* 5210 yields 1.21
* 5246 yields 1.32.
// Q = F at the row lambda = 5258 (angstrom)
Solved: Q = 1.29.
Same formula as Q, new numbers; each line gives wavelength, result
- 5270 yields 1.19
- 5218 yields 1.34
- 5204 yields 1.23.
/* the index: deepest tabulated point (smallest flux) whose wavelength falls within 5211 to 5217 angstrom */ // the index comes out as 1.22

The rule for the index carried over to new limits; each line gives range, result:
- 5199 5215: 1.21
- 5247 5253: 1.26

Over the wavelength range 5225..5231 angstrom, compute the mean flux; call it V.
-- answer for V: 1.28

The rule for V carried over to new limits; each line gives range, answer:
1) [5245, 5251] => 1.3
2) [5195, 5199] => 1.17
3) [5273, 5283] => 1.3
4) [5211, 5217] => 1.26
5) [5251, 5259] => 1.28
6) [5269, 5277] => 1.25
